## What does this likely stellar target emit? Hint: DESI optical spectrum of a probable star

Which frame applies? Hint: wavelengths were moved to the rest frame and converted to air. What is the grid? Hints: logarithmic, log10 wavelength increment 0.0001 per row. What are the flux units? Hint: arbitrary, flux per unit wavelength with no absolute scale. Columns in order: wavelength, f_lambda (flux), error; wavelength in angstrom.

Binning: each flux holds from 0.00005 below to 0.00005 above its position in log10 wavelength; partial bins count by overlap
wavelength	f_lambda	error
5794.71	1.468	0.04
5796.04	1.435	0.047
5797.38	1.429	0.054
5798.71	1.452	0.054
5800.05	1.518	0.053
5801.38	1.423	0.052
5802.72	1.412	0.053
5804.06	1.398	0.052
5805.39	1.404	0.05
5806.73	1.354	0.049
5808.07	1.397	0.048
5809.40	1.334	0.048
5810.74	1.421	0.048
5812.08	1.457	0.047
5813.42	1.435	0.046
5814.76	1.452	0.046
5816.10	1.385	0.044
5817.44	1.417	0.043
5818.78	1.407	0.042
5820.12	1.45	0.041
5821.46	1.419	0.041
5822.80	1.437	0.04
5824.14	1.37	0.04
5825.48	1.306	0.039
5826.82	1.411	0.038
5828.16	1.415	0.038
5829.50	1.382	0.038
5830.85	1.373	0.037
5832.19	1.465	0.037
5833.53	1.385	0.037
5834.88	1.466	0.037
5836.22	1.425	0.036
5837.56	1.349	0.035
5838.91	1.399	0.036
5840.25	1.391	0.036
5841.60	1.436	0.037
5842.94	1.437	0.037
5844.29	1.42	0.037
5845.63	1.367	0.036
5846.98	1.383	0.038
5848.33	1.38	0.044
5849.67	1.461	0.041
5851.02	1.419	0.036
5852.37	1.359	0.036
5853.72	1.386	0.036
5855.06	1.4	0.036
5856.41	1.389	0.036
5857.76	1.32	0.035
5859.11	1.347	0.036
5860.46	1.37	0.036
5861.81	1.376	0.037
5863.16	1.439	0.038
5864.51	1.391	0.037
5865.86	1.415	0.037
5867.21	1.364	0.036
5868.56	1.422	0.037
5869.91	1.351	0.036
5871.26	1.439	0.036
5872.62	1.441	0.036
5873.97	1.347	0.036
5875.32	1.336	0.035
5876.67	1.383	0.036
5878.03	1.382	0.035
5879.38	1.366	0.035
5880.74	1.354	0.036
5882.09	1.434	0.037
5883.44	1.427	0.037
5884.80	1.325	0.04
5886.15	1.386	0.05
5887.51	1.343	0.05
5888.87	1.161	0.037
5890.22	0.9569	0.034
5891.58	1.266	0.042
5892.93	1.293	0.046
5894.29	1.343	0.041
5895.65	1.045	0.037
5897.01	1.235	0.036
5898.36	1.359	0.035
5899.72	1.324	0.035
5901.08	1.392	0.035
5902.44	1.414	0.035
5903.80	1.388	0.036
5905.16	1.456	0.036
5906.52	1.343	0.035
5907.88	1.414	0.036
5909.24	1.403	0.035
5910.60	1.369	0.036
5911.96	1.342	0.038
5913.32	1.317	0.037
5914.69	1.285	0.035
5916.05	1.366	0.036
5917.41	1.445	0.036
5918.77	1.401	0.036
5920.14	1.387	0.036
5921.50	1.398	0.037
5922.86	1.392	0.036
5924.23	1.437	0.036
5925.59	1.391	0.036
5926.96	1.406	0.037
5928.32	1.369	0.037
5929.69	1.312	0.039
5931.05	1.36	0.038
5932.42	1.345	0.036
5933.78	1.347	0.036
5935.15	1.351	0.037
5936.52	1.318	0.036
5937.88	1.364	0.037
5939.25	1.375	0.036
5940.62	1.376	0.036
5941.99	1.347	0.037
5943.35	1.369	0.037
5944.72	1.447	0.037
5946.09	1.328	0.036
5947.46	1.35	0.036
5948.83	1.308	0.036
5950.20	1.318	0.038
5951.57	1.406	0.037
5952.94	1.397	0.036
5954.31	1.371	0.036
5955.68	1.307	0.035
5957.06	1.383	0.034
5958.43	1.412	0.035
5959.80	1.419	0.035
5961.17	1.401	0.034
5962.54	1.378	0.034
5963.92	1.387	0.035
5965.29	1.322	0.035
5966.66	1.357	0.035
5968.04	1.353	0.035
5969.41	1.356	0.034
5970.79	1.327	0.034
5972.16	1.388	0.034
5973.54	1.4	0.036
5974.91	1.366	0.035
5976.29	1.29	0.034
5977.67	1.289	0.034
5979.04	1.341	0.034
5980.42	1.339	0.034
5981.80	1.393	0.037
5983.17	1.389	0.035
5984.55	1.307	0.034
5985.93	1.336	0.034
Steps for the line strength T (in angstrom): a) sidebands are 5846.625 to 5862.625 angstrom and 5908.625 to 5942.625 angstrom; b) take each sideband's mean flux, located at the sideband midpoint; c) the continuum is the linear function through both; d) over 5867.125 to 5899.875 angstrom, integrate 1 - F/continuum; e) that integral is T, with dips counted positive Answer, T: 1.3 angstrom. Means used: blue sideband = 1.38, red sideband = 1.37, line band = 1.32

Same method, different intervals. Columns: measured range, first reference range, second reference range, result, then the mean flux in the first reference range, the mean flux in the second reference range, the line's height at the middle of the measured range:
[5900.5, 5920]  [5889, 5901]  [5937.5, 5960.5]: -1.68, 1.23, 1.37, 1.27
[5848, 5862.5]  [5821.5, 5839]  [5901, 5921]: 0.12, 1.4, 1.38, 1.39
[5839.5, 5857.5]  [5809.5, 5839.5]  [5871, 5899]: -0.39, 1.41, 1.31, 1.37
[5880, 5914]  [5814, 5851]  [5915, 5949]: 1.49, 1.41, 1.37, 1.38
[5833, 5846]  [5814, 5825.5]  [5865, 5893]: -0.19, 1.41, 1.34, 1.39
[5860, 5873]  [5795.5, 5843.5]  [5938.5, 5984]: -0.04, 1.41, 1.36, 1.4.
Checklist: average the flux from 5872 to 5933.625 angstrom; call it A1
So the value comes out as 1.35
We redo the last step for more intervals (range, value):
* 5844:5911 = 1.36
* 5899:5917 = 1.37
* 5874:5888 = 1.37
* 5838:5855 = 1.4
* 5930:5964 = 1.37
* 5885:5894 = 1.24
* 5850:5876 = 1.39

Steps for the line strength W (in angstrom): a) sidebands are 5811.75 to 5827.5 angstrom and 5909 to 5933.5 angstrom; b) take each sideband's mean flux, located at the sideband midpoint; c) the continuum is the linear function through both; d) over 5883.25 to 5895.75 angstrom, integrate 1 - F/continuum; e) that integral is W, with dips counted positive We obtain 1.15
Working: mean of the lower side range 1.41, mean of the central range 1.26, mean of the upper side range 1.37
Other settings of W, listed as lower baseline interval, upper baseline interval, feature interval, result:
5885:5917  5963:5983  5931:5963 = -0.7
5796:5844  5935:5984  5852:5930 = 1.6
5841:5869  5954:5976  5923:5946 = 0.1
